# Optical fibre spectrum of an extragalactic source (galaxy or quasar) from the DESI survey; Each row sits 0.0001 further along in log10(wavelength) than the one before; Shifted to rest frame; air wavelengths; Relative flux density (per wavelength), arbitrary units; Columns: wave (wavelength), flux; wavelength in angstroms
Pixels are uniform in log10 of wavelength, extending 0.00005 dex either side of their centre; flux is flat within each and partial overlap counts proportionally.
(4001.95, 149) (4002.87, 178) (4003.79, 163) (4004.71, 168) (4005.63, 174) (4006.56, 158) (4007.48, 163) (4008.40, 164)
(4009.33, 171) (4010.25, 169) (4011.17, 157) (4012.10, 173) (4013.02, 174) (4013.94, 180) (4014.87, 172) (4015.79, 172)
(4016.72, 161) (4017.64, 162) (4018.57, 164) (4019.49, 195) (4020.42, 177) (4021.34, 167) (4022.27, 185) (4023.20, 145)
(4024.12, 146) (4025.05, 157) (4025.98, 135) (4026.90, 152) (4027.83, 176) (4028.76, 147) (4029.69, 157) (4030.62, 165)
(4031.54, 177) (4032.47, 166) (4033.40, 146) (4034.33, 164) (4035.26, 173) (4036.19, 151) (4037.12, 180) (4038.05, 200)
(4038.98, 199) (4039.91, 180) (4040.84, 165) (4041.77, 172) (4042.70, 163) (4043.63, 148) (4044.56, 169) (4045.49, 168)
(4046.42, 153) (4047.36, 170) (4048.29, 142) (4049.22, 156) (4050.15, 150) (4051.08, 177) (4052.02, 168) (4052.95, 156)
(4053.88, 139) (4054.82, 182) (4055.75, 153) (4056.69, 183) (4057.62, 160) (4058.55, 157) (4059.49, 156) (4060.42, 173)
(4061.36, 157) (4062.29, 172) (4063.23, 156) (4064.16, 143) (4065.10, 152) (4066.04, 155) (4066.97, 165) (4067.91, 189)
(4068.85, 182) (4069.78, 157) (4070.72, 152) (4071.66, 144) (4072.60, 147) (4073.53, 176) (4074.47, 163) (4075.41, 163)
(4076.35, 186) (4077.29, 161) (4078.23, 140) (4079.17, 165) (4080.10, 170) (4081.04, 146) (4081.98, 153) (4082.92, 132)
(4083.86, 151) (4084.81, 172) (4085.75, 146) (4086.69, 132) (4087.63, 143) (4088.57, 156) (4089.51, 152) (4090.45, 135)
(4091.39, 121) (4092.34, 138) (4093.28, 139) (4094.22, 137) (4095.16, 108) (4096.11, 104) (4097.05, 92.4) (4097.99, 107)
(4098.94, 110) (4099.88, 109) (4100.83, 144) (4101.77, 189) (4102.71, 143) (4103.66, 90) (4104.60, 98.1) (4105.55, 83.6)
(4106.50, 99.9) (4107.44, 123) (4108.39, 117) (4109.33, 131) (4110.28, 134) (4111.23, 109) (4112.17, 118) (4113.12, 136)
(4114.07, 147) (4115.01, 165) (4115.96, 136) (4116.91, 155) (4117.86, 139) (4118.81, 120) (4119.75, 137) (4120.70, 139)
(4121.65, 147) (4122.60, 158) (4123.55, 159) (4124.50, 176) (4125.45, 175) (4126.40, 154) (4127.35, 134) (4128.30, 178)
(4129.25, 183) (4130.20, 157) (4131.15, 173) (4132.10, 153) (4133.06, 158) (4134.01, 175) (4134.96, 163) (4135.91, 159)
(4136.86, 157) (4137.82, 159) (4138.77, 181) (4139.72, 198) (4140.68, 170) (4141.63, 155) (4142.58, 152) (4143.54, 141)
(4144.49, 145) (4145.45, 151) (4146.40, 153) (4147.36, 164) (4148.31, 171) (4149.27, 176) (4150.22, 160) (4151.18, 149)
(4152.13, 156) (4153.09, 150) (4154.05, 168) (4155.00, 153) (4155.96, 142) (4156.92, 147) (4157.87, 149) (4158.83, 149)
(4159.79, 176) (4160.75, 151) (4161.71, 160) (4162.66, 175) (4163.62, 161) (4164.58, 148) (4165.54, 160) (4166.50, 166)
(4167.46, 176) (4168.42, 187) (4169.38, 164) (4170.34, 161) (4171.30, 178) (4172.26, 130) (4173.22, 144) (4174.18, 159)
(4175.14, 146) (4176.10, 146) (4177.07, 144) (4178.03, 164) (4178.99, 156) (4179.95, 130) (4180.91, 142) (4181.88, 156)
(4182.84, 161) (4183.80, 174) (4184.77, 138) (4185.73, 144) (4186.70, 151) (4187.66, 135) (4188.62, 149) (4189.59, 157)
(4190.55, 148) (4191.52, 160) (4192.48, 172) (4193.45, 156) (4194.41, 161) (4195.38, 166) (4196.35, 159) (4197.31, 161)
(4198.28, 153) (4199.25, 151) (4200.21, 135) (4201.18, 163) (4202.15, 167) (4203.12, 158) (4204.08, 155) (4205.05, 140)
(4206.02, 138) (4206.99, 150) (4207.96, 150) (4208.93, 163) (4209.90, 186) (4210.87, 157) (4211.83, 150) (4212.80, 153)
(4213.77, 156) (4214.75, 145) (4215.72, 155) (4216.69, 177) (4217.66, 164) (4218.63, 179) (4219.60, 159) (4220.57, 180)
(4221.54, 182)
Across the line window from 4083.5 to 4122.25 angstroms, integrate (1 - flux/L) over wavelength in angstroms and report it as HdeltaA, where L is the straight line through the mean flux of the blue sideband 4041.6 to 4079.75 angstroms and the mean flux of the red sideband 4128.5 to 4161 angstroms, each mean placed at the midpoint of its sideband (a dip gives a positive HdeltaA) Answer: 7.3 angstroms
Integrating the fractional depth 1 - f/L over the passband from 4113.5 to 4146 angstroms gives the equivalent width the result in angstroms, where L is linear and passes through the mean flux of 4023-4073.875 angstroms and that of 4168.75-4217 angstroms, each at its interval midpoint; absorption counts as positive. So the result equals 0.11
